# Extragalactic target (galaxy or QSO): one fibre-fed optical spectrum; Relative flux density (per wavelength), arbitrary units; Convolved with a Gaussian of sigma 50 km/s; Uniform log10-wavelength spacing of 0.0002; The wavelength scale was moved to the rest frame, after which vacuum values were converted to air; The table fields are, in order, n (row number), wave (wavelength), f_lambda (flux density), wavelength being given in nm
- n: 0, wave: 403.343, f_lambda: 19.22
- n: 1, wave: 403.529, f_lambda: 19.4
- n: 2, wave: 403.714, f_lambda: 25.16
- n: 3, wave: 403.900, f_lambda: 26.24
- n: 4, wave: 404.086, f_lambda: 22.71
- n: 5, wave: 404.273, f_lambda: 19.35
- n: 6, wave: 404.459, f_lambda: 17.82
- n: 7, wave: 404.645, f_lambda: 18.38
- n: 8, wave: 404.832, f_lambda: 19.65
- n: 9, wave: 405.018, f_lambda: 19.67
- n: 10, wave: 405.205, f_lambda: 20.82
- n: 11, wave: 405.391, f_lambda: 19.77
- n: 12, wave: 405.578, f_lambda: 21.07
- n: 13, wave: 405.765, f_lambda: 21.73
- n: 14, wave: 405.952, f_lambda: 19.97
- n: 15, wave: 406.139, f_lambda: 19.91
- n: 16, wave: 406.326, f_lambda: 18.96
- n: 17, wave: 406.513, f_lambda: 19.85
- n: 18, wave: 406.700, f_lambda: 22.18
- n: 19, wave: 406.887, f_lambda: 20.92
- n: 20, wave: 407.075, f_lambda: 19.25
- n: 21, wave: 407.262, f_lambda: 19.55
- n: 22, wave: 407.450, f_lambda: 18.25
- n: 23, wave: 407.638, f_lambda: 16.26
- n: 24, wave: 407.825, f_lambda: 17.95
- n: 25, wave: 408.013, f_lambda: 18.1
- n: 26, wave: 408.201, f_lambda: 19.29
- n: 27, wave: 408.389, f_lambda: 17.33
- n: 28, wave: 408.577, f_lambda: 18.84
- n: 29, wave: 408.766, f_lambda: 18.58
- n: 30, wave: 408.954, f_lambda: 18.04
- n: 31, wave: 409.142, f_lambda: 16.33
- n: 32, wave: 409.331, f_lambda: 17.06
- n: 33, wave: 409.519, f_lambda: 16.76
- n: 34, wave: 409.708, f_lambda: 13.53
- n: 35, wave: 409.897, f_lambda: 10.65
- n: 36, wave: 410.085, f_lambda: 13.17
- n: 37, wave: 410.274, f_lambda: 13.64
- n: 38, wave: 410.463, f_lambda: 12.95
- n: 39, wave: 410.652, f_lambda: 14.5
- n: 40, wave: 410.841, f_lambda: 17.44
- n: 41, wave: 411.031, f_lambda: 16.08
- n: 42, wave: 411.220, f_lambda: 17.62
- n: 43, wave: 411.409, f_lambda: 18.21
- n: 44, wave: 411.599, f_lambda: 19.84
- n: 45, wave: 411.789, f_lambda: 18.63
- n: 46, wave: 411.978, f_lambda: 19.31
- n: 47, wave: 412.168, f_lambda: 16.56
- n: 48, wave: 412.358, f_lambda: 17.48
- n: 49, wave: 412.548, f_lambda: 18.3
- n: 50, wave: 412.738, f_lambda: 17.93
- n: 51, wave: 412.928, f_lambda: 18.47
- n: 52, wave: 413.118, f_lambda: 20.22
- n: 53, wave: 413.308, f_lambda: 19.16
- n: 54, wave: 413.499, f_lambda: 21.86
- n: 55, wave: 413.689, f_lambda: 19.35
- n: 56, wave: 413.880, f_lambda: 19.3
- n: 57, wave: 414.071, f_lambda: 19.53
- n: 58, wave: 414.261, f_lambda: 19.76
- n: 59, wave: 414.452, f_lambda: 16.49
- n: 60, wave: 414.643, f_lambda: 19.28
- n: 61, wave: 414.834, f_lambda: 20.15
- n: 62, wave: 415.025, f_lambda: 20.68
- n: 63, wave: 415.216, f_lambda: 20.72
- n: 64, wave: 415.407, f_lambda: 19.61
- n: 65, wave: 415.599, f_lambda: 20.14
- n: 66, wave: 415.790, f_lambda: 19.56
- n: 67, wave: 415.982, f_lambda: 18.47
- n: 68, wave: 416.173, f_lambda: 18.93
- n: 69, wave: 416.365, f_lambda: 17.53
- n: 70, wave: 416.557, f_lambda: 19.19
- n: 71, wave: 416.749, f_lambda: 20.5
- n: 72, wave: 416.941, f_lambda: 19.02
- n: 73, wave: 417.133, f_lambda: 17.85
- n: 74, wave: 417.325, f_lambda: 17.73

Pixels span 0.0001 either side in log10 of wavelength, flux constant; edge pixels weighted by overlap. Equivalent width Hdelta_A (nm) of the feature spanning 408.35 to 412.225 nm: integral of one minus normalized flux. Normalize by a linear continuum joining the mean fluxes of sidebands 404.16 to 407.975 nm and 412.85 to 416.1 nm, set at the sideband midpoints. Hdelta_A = 0.62 nm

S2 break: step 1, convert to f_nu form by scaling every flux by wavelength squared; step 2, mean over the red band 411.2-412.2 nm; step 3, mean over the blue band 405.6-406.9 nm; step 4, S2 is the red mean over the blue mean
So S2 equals 0.93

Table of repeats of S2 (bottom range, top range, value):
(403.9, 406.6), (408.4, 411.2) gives 0.79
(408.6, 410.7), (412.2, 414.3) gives 1.28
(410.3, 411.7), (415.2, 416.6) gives 1.19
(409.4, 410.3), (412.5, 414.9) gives 1.44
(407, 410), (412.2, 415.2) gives 1.14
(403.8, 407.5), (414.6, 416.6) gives 1.01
